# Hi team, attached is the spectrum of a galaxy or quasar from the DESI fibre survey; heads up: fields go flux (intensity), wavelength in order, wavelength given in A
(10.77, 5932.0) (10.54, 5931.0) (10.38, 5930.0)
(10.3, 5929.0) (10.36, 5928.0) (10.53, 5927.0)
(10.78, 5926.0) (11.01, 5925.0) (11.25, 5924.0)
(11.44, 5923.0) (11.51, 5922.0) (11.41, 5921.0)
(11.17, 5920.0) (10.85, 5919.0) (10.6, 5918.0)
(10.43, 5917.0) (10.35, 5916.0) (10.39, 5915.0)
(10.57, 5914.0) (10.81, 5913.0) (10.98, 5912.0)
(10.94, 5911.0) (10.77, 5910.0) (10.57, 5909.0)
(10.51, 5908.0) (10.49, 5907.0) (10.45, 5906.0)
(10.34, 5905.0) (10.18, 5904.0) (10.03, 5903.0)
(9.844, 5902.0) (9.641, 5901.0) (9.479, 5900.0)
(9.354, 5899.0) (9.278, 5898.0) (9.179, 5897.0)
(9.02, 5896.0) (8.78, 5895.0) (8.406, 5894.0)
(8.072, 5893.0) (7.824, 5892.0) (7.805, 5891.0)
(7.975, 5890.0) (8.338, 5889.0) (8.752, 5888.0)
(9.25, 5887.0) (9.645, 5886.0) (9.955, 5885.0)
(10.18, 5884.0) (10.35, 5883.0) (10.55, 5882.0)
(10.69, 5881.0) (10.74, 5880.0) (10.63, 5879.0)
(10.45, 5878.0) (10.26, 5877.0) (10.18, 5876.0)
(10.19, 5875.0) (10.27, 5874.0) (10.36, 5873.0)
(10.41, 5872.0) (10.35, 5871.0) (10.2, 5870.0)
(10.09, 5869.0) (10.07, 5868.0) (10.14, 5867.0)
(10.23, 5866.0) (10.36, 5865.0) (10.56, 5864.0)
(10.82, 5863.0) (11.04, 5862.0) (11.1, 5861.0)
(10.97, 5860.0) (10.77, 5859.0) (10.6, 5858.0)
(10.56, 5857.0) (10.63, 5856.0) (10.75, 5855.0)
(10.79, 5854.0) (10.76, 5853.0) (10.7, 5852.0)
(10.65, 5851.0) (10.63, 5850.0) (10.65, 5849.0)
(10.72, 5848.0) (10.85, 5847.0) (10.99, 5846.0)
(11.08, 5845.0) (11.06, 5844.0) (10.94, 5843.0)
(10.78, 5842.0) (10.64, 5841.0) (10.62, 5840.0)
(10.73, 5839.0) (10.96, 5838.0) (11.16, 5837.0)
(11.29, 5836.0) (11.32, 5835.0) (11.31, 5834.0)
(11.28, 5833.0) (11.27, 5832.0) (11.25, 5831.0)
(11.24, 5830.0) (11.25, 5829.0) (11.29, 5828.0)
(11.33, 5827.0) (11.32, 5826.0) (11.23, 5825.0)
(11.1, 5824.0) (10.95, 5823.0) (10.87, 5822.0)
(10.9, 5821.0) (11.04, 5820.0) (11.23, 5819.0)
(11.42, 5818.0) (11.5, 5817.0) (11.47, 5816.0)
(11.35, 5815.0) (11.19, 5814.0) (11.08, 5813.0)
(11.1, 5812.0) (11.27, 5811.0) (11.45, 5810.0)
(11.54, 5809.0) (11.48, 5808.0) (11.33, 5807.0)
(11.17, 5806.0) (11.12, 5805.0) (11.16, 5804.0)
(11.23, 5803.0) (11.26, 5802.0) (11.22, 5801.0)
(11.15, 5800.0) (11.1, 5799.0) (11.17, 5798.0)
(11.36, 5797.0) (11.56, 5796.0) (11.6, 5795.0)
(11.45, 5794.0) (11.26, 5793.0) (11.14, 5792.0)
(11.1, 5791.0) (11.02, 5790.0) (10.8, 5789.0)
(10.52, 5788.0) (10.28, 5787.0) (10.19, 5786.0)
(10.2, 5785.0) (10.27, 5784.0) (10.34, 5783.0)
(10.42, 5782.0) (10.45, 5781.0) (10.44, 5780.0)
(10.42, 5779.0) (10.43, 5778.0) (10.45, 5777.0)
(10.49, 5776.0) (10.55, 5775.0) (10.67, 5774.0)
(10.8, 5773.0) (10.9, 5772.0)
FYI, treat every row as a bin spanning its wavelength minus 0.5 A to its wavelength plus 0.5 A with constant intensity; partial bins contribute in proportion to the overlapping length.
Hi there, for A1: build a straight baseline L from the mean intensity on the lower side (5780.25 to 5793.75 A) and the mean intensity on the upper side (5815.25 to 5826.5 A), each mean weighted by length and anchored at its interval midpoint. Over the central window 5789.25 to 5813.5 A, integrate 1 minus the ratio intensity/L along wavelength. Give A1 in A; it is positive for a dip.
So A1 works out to -0.9 A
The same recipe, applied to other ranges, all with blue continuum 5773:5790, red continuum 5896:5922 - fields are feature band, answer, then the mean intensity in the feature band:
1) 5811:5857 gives -2.8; 11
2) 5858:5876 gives -0.1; 10.5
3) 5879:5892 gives 1.1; 9.5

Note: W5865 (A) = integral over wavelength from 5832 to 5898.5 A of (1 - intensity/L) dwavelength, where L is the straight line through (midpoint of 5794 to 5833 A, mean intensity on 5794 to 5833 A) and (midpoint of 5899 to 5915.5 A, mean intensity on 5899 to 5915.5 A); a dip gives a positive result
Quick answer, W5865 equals 3.1 A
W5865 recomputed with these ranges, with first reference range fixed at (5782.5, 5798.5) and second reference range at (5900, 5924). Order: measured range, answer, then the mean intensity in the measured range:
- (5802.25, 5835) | -1.3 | 11.2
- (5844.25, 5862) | -0.1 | 10.8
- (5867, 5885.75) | 0.7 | 10.3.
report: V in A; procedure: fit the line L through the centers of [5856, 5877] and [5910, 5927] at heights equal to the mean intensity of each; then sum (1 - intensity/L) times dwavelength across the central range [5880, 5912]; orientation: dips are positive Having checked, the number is 3.3 A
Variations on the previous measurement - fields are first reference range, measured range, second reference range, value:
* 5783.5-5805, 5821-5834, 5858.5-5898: -0.79 A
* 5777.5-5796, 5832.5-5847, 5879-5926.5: -0.85 A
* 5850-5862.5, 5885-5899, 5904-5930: 2.65 A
